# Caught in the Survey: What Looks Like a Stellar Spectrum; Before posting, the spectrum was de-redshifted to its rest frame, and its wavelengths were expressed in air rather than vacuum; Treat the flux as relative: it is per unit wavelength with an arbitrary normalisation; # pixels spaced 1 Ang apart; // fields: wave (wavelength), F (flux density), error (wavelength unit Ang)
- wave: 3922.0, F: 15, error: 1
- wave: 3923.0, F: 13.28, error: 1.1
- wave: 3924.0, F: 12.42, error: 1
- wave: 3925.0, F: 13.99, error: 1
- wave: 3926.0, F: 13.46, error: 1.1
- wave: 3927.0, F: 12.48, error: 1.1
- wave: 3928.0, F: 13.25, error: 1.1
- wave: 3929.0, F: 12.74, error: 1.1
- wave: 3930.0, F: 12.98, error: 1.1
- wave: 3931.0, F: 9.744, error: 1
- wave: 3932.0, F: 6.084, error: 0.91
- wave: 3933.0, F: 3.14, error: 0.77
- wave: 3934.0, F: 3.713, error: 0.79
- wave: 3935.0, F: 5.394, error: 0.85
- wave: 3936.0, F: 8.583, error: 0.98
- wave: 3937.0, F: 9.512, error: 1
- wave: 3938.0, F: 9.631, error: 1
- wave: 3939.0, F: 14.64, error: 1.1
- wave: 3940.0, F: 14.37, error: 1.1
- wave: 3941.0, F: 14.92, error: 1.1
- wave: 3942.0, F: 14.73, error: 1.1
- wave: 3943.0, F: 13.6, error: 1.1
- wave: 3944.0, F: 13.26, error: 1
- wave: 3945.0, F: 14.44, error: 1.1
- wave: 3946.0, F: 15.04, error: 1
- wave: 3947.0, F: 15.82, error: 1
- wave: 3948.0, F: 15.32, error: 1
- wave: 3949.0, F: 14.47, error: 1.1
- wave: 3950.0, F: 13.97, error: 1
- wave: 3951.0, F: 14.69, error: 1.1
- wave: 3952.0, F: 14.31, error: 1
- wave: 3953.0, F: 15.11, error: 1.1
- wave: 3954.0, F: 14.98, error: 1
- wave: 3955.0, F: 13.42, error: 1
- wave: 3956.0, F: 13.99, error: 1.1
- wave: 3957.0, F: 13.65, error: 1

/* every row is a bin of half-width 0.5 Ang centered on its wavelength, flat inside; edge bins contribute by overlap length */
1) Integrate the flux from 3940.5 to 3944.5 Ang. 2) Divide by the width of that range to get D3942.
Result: 14.1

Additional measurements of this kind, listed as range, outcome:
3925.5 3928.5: 13.1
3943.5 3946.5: 14.2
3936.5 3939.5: 11.3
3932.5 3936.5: 5.21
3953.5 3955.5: 14.2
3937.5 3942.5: 13.7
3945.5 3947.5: 15.4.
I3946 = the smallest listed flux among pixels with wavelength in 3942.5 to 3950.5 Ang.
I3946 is 13.26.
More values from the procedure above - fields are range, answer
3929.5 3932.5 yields 6.084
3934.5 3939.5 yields 5.394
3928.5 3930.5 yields 12.74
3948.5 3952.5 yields 13.97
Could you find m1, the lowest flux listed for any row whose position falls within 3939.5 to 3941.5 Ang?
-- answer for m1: 14.37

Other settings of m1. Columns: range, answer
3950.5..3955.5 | 13.42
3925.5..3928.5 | 12.48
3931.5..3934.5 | 3.14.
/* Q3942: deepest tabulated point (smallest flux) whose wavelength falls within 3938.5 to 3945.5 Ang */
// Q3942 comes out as 13.26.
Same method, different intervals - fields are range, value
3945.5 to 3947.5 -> 15.04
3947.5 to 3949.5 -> 14.47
